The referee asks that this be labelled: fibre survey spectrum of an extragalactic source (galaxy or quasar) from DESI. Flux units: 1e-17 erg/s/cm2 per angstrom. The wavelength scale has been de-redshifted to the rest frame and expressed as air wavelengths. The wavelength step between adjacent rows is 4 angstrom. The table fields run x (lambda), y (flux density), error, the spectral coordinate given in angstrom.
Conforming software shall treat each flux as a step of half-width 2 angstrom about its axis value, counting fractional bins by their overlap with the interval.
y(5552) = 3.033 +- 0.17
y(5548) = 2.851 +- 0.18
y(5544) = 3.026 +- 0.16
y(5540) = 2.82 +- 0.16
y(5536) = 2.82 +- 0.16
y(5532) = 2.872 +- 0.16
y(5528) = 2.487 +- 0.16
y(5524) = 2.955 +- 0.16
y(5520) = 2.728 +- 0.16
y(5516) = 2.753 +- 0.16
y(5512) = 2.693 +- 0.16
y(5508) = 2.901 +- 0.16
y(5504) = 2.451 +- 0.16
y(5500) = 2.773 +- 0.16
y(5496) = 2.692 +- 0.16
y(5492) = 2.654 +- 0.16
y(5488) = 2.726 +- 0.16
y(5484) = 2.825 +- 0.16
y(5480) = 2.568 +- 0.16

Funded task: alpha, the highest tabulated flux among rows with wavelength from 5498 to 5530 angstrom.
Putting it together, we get 2.955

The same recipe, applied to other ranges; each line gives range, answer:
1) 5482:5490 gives 2.825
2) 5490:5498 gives 2.692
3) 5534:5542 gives 2.82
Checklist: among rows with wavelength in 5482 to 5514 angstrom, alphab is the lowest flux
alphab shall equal 2.451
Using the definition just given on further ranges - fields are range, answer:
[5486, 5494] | 2.654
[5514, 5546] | 2.487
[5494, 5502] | 2.692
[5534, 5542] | 2.82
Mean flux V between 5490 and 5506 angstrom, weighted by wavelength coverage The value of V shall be 2.64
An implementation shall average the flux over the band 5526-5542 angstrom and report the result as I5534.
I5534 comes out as 2.75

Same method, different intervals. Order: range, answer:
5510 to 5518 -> 2.72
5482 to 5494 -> 2.73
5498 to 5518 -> 2.71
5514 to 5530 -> 2.73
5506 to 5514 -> 2.8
